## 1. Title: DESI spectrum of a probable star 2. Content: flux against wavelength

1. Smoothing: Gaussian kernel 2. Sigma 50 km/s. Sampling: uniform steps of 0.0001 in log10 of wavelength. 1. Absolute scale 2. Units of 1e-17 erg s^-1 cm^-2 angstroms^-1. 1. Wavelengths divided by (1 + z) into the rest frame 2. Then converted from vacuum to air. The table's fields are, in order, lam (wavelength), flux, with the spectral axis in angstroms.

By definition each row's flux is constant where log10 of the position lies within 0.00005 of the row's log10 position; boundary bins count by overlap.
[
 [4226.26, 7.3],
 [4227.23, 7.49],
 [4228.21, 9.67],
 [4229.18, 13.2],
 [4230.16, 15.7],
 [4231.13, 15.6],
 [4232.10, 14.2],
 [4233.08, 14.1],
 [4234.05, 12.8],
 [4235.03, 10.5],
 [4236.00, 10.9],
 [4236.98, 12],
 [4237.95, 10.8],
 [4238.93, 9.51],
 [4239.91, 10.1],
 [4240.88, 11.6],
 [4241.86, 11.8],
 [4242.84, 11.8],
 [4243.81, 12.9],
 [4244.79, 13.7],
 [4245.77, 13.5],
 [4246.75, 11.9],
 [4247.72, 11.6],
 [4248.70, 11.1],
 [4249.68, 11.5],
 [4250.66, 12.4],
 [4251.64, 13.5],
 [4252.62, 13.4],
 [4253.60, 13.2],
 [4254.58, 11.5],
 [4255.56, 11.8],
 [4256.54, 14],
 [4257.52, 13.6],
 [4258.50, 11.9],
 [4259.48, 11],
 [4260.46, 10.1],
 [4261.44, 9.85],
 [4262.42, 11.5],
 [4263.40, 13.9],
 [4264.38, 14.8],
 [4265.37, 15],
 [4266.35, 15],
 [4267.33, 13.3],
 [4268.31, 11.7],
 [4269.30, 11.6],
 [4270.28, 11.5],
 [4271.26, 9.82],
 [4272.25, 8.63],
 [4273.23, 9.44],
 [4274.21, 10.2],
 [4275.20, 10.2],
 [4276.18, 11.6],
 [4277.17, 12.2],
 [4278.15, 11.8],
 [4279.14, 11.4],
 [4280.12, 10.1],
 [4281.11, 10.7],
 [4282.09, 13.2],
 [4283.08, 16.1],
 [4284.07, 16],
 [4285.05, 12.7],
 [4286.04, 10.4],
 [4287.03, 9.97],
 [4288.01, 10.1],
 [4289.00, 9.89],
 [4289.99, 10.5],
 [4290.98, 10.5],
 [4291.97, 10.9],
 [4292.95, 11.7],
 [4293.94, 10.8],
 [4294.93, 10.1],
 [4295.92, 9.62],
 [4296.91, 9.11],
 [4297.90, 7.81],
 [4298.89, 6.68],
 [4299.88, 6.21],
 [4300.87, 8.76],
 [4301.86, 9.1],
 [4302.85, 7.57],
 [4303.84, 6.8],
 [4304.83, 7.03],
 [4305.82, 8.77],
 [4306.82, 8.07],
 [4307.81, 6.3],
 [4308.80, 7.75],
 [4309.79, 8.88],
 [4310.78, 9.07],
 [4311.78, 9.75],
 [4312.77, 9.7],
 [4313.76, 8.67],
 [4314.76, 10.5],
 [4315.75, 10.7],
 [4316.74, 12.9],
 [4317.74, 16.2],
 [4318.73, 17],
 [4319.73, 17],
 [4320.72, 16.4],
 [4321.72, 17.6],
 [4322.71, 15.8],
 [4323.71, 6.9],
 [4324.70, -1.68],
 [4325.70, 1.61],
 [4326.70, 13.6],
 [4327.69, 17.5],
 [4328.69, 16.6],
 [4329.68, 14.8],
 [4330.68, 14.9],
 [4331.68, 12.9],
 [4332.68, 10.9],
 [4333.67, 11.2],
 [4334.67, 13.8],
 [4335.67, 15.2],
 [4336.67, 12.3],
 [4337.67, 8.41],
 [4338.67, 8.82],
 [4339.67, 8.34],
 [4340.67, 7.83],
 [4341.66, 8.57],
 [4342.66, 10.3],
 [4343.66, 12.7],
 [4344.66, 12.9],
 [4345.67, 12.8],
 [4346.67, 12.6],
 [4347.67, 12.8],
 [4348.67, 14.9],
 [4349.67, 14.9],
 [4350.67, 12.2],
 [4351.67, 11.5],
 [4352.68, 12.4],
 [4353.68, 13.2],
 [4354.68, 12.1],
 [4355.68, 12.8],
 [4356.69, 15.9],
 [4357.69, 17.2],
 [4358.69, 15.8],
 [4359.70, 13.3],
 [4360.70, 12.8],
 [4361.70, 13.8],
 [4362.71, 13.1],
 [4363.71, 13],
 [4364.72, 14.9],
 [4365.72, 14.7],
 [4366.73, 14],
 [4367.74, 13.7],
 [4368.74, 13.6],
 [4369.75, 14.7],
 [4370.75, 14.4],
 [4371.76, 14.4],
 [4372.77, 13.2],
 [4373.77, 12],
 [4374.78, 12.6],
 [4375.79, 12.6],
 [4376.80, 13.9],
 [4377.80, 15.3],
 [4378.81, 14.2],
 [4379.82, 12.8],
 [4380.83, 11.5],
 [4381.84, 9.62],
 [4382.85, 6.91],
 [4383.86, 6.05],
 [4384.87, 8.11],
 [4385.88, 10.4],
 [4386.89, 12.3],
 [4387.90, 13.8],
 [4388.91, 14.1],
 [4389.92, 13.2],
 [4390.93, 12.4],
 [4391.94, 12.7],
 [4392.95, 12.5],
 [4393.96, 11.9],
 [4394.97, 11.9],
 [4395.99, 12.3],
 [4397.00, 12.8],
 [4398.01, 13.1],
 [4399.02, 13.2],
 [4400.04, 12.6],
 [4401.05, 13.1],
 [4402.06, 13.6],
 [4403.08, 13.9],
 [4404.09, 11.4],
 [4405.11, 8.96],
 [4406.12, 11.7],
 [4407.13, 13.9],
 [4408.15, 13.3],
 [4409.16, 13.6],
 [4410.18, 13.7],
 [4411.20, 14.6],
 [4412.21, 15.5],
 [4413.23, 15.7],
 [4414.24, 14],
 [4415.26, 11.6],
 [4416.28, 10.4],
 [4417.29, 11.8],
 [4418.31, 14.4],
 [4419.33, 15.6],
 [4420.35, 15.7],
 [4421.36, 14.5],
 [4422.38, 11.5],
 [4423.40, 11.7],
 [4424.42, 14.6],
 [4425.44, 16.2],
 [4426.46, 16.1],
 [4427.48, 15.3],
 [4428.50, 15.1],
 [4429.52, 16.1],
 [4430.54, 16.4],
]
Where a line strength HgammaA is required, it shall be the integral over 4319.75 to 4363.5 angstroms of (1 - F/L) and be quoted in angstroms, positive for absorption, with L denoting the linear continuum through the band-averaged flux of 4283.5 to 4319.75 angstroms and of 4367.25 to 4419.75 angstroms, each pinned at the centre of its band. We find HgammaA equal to -4.9 angstroms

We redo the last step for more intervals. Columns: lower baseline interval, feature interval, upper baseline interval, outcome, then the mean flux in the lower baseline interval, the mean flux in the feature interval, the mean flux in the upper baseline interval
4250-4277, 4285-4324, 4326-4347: 5.59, 12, 10.3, 12.1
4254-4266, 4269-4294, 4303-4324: 1.34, 12.5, 11.2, 11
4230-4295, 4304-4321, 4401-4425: 2.32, 11.9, 10.7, 13.3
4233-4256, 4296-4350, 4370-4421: 6.56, 12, 10.8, 12.7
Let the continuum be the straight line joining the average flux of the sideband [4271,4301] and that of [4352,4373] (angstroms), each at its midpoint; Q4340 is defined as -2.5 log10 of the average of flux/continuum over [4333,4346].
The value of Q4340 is 0.18 mag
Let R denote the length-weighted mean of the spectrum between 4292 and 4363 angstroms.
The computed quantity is 11.3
